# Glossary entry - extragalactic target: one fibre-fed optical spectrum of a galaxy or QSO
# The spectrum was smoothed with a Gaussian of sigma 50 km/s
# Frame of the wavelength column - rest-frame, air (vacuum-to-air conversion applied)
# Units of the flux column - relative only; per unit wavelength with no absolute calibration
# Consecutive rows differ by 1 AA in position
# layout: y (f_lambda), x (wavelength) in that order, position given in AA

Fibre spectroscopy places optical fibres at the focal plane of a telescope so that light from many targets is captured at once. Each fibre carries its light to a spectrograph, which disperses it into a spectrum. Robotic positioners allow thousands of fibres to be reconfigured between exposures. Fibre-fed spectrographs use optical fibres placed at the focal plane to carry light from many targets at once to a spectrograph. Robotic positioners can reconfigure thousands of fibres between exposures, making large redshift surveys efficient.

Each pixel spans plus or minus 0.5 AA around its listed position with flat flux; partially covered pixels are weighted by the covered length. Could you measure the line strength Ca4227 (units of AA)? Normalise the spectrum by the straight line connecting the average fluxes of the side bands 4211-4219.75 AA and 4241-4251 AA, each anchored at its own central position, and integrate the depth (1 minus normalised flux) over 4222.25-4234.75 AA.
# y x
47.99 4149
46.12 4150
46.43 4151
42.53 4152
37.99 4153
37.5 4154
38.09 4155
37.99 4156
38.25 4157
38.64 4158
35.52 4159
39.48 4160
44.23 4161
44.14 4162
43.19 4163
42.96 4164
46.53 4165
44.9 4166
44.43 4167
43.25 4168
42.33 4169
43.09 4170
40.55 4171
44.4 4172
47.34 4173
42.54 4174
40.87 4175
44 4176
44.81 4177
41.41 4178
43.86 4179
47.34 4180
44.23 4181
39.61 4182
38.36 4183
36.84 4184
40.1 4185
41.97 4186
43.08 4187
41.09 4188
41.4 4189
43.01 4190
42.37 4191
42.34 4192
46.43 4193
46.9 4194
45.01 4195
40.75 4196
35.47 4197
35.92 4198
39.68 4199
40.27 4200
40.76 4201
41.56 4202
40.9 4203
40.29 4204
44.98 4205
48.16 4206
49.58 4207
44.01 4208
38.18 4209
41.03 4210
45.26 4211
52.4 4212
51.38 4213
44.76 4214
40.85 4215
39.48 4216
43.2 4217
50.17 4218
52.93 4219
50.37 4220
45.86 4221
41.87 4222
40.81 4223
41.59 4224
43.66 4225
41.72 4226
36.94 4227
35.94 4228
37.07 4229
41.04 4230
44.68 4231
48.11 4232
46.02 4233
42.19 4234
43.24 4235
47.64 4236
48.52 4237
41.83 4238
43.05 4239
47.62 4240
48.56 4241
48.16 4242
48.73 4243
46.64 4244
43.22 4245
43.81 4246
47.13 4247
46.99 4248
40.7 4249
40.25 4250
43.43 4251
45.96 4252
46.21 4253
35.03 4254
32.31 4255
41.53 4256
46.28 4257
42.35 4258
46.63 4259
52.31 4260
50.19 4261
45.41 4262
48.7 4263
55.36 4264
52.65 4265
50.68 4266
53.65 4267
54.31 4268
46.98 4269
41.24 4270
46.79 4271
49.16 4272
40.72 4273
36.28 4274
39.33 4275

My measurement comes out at 1.2 AA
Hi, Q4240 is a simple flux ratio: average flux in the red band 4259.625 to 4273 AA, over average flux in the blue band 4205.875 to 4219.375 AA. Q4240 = 1.1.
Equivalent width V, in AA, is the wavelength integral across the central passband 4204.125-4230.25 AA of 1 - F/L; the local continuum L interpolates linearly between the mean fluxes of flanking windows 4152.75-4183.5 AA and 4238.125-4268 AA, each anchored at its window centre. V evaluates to 0.2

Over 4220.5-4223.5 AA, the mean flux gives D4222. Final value 42.8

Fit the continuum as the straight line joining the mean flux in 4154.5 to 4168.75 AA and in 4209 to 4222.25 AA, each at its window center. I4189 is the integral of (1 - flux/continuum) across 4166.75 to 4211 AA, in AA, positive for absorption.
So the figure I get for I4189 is 1.3 AA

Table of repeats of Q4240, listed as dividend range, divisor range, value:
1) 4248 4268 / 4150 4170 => 1.10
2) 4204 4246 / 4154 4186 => 1.06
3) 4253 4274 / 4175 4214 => 1.08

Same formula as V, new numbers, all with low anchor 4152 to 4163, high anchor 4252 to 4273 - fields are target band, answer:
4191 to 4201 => 0.17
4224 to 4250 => 0.57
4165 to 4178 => -1.00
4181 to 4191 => 0.14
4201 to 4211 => -0.08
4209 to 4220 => -0.64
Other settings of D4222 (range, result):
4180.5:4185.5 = 39.8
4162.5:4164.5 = 43.1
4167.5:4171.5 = 42.3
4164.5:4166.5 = 45.7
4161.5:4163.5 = 43.7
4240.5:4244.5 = 48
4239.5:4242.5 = 48.1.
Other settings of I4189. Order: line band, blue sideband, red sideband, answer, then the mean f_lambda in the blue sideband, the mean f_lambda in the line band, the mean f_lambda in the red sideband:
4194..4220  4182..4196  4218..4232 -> -0.7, 42.1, 43.7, 43.1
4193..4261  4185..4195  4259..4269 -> 4.6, 43.1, 43.8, 51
